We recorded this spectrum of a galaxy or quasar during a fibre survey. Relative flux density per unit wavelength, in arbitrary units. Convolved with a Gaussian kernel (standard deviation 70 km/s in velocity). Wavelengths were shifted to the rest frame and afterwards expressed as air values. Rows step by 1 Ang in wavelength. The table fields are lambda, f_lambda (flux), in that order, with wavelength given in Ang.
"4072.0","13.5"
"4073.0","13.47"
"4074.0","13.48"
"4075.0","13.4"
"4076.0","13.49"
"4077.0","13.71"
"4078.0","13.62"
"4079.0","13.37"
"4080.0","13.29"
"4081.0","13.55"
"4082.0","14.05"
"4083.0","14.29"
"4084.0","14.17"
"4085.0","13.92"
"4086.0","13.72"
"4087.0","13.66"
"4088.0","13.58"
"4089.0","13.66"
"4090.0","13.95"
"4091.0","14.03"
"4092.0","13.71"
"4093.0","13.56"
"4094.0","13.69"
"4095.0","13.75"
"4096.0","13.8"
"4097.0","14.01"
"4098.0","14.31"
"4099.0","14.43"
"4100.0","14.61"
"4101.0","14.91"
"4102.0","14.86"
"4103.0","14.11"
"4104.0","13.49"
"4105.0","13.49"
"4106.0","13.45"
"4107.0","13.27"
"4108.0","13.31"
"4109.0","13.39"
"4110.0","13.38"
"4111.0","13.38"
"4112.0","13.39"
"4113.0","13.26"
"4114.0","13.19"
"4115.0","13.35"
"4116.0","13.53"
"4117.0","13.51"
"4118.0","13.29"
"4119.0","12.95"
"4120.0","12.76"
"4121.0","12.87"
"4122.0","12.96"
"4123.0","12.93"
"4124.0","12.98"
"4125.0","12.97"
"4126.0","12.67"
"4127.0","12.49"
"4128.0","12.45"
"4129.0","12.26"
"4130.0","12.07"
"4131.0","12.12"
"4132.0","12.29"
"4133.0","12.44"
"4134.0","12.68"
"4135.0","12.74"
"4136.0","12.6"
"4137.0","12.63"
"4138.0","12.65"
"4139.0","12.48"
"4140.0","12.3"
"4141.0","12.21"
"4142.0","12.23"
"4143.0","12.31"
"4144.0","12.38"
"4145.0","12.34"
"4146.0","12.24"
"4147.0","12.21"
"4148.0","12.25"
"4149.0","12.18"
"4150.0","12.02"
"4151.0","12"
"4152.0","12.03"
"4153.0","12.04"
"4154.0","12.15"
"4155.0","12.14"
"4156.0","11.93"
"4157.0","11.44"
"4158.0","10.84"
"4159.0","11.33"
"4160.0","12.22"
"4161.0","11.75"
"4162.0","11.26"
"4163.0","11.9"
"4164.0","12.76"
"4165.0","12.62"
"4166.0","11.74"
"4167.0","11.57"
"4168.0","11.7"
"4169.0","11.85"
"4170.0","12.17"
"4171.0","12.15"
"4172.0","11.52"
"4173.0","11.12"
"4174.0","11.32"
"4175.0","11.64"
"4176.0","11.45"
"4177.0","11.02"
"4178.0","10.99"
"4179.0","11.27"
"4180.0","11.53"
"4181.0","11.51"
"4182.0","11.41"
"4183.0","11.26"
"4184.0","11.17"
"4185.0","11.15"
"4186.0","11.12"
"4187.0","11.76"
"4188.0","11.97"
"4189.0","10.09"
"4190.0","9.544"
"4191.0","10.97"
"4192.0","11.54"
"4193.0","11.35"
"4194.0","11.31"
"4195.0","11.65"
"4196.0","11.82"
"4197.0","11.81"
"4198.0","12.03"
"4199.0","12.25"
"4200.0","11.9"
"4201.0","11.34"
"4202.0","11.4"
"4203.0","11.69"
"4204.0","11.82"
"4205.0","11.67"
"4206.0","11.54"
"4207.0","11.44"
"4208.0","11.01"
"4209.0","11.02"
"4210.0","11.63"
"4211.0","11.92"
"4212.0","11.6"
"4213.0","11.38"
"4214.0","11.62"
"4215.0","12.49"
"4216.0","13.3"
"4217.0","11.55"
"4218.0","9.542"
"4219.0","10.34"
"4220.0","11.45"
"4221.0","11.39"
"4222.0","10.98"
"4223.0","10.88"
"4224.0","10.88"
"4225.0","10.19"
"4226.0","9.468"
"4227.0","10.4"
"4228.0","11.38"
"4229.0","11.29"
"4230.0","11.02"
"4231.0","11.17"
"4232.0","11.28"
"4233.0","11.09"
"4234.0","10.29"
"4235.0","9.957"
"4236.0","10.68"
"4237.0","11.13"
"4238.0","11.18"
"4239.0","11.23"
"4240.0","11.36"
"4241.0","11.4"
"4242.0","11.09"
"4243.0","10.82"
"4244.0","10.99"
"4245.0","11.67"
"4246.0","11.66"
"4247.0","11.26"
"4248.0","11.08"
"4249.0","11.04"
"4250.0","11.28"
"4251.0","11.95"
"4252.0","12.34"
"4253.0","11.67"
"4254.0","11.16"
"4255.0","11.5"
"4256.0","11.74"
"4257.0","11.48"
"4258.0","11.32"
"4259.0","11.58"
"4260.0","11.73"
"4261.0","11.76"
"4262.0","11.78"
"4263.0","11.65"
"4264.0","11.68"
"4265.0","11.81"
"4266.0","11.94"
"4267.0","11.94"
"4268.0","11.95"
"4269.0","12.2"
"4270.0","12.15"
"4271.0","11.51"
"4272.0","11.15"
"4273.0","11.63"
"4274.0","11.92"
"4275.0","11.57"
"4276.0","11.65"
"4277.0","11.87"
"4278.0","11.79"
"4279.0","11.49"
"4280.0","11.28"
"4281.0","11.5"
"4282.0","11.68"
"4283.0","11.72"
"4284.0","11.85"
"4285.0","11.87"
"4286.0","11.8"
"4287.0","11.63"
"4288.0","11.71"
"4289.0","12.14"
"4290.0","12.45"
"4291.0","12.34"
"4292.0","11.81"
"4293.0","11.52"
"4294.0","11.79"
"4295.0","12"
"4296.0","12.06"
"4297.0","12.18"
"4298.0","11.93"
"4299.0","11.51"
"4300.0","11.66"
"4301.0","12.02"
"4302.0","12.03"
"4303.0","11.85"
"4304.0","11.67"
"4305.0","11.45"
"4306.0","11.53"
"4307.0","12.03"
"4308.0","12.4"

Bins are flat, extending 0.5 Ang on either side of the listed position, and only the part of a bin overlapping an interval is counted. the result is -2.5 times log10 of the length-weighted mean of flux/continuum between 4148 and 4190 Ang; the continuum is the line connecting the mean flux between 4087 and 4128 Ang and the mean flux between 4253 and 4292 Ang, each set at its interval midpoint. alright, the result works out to 0.11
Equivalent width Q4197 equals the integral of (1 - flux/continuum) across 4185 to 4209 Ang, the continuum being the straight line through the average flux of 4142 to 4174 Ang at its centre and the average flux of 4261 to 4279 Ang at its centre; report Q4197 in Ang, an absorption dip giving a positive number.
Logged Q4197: 0.9 Ang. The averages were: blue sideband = 11.9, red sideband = 11.8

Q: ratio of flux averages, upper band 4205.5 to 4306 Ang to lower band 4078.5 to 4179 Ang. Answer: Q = 0.90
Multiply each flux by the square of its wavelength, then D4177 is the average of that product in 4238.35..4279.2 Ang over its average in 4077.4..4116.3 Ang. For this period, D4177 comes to 0.9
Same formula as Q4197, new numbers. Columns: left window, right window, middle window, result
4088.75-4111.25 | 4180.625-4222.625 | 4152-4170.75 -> 0.8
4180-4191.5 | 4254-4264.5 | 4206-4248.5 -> 0.9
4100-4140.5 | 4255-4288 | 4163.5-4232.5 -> 5.4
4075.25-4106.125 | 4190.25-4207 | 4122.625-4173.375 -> 2.0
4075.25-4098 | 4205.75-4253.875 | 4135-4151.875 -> 0.6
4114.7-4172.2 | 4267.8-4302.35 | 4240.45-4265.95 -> 0.9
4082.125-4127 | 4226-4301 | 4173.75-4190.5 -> 1.9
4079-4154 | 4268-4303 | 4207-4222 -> 1.1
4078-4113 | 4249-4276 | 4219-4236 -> 1.9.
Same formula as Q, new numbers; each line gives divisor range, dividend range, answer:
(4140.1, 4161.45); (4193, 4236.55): 0.94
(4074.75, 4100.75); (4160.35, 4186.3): 0.84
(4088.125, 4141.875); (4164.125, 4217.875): 0.87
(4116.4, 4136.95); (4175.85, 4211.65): 0.90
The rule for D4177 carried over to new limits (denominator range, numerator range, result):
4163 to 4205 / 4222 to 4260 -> 0.99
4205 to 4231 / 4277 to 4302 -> 1.09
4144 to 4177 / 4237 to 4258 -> 1.00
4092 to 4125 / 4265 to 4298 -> 0.95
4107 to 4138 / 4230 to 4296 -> 0.96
